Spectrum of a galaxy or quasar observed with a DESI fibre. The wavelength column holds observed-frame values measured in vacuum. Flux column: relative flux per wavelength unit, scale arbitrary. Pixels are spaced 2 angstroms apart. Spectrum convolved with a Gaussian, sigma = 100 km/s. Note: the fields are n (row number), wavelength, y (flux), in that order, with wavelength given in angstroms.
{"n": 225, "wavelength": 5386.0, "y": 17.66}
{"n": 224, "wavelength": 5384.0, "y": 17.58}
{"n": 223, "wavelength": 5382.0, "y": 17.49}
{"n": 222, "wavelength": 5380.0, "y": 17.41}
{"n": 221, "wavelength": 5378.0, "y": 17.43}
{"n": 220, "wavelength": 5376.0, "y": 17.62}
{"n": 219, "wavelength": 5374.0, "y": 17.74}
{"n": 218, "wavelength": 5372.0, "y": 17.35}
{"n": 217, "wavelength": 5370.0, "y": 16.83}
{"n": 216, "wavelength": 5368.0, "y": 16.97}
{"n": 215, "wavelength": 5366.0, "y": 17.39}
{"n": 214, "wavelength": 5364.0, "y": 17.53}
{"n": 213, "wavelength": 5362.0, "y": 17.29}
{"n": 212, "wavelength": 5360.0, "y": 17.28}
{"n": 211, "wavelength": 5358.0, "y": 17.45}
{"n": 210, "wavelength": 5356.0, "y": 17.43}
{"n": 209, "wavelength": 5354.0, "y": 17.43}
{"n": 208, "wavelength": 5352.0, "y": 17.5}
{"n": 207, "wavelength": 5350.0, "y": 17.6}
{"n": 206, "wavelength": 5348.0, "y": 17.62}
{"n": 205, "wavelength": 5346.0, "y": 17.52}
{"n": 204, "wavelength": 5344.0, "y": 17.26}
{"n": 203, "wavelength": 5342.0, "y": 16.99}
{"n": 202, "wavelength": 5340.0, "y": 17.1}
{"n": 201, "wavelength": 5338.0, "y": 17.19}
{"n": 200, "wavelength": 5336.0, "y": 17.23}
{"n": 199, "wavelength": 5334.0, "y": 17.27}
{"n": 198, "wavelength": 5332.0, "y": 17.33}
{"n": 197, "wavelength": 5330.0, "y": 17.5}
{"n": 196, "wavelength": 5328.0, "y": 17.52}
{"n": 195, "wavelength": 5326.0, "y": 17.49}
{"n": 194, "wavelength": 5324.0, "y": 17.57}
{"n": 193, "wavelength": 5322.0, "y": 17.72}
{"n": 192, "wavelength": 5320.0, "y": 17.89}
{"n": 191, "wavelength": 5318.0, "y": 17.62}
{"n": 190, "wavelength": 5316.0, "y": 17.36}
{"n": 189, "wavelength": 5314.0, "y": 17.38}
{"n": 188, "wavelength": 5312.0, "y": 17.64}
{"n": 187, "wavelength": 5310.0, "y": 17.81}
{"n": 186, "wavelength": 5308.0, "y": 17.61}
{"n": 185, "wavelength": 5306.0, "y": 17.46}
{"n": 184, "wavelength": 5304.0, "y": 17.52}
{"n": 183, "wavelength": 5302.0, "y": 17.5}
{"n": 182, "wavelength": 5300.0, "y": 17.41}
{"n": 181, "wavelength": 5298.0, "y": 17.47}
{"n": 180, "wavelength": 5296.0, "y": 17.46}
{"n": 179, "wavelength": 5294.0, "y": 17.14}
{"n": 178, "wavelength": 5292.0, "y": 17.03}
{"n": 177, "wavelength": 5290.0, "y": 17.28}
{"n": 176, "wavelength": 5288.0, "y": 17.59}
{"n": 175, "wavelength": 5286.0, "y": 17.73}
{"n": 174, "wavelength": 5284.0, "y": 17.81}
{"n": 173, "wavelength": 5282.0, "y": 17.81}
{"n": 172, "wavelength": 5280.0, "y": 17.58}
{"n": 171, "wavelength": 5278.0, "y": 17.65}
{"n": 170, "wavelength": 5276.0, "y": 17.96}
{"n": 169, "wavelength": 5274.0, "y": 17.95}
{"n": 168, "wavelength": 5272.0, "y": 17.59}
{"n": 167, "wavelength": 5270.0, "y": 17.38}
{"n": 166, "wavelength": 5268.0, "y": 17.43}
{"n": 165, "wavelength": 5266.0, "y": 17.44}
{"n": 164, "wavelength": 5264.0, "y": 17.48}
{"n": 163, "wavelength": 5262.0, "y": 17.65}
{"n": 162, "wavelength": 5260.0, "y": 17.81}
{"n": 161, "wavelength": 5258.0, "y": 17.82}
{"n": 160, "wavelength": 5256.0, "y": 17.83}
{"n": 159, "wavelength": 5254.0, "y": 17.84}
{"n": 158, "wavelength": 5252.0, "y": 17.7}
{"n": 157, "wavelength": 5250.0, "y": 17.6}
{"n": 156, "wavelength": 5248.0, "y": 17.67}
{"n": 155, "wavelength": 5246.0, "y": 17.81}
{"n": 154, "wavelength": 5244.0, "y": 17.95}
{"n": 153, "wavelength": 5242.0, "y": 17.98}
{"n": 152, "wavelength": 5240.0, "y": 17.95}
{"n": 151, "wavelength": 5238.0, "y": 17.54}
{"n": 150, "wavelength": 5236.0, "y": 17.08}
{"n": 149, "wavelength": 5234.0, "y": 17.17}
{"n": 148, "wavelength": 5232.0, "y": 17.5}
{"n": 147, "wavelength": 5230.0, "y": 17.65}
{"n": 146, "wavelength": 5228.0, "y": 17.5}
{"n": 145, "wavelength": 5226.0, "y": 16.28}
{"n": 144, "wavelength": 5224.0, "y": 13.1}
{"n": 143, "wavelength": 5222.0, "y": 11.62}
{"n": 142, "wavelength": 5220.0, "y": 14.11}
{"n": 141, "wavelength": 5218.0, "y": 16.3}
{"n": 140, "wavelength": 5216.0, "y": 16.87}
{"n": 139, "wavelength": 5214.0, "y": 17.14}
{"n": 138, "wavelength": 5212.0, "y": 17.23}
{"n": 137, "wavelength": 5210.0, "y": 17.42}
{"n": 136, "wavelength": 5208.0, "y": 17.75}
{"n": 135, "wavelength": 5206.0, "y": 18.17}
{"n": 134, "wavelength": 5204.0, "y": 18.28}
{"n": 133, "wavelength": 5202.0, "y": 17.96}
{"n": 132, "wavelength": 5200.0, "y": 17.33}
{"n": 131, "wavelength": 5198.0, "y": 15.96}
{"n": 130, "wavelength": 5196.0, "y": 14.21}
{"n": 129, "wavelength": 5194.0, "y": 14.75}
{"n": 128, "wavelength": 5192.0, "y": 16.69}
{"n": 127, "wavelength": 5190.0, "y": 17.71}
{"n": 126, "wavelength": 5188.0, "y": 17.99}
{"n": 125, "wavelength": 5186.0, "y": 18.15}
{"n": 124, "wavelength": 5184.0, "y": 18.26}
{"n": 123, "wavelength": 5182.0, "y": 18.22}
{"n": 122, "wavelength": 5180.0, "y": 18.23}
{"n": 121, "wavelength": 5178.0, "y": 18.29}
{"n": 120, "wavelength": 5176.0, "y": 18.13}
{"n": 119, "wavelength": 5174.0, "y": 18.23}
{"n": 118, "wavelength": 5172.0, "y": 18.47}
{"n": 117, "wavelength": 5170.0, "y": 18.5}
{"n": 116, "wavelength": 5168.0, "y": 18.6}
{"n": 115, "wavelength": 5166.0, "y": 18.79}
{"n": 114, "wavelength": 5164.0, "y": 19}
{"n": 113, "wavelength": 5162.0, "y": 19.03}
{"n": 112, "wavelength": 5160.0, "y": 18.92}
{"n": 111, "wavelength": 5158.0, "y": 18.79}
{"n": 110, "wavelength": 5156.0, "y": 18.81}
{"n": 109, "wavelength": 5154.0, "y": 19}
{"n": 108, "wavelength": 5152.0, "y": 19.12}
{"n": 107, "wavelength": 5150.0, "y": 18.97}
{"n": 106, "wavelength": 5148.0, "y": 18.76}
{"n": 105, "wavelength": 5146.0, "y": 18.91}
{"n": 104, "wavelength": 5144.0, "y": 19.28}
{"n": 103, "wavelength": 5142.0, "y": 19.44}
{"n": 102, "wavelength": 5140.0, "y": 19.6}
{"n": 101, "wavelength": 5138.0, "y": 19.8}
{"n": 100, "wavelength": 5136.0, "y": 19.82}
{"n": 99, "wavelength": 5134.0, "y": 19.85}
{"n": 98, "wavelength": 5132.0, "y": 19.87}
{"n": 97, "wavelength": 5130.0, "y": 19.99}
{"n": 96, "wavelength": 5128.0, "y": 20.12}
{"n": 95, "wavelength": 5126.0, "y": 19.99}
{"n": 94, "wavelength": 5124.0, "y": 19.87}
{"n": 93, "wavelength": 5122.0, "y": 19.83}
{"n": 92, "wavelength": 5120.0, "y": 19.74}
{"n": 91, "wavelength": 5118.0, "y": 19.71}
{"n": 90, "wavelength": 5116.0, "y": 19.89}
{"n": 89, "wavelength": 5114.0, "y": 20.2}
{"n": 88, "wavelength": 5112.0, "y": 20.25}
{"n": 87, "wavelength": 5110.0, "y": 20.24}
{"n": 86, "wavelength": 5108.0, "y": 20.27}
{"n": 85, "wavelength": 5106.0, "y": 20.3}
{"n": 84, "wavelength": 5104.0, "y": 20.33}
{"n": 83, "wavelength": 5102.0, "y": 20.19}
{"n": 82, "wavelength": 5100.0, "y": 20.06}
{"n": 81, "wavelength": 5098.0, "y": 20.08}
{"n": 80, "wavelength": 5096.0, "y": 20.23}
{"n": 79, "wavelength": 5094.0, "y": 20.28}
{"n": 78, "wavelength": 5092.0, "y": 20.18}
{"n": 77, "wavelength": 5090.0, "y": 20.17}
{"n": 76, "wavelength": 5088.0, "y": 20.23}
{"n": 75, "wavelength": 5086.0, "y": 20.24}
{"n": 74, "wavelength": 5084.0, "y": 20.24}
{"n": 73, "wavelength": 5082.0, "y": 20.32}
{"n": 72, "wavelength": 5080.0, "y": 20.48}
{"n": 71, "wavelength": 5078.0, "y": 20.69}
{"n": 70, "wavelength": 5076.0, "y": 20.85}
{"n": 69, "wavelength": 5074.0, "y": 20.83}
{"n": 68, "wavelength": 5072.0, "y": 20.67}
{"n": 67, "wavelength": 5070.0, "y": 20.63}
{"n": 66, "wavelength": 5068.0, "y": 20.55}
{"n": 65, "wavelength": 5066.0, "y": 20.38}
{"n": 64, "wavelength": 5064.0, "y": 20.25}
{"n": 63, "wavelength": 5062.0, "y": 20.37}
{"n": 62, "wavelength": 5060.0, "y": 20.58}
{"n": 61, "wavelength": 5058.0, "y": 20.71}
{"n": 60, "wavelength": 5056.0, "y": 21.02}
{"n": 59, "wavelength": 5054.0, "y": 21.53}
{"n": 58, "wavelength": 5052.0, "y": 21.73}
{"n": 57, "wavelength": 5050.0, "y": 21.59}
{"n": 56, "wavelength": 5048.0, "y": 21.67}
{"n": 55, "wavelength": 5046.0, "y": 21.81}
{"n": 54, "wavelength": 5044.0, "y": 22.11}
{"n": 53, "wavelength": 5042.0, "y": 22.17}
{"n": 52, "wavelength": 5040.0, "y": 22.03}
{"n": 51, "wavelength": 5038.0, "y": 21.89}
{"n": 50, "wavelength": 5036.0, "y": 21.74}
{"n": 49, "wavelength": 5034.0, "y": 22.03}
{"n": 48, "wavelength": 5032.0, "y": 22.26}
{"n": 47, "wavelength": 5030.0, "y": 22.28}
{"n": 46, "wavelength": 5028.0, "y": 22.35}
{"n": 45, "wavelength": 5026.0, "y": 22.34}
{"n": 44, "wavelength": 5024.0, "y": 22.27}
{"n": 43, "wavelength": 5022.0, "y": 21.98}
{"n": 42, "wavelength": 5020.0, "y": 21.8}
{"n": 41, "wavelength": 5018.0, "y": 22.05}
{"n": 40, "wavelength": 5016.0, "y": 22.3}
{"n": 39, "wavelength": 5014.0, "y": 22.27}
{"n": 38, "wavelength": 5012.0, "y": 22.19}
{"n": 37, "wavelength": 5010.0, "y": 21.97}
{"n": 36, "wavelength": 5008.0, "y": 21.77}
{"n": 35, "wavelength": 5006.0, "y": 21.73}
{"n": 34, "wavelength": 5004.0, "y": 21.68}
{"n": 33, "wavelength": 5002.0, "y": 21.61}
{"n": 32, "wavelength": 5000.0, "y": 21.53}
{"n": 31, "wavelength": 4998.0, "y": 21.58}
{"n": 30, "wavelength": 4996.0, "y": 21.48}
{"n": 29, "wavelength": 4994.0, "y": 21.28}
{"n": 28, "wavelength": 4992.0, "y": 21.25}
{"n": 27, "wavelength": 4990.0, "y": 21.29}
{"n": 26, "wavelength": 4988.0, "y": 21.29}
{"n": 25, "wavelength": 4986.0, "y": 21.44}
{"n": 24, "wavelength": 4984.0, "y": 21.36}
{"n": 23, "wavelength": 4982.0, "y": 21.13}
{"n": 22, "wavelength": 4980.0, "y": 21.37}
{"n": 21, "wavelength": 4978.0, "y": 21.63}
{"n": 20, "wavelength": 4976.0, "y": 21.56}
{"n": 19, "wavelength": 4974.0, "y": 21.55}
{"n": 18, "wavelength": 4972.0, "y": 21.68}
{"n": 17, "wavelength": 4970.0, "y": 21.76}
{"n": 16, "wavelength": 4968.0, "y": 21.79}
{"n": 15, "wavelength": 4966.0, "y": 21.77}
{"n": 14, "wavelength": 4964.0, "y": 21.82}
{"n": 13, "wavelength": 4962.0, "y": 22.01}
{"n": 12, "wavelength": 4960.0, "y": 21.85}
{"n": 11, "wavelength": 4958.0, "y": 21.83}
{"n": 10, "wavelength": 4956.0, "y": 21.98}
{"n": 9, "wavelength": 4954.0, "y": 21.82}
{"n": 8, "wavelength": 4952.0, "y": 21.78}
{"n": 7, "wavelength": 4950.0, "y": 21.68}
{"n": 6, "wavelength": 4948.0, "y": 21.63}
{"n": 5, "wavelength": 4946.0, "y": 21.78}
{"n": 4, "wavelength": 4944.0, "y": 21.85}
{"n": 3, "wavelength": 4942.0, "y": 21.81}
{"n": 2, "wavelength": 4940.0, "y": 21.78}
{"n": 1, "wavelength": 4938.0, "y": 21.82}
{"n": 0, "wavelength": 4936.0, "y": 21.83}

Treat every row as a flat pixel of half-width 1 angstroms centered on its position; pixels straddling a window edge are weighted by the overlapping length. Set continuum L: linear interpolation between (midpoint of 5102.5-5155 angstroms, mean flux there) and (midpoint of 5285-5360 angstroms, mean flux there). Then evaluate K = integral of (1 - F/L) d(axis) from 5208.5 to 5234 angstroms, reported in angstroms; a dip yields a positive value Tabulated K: 3.43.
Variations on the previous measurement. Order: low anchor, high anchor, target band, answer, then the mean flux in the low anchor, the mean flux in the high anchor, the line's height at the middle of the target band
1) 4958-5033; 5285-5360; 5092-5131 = 0.3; 21.8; 17.4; 20.2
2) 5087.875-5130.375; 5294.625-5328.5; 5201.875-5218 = 1.1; 20.1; 17.6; 18.8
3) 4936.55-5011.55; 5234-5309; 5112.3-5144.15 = -0.5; 21.7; 17.6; 19.6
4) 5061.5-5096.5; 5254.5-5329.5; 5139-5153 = 0.3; 20.4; 17.6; 19.5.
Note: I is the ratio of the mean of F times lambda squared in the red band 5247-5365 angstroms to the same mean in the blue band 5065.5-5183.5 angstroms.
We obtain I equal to 0.96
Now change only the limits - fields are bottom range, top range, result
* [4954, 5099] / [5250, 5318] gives 0.91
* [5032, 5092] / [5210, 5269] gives 0.87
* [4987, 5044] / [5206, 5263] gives 0.85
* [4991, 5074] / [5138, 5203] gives 0.89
